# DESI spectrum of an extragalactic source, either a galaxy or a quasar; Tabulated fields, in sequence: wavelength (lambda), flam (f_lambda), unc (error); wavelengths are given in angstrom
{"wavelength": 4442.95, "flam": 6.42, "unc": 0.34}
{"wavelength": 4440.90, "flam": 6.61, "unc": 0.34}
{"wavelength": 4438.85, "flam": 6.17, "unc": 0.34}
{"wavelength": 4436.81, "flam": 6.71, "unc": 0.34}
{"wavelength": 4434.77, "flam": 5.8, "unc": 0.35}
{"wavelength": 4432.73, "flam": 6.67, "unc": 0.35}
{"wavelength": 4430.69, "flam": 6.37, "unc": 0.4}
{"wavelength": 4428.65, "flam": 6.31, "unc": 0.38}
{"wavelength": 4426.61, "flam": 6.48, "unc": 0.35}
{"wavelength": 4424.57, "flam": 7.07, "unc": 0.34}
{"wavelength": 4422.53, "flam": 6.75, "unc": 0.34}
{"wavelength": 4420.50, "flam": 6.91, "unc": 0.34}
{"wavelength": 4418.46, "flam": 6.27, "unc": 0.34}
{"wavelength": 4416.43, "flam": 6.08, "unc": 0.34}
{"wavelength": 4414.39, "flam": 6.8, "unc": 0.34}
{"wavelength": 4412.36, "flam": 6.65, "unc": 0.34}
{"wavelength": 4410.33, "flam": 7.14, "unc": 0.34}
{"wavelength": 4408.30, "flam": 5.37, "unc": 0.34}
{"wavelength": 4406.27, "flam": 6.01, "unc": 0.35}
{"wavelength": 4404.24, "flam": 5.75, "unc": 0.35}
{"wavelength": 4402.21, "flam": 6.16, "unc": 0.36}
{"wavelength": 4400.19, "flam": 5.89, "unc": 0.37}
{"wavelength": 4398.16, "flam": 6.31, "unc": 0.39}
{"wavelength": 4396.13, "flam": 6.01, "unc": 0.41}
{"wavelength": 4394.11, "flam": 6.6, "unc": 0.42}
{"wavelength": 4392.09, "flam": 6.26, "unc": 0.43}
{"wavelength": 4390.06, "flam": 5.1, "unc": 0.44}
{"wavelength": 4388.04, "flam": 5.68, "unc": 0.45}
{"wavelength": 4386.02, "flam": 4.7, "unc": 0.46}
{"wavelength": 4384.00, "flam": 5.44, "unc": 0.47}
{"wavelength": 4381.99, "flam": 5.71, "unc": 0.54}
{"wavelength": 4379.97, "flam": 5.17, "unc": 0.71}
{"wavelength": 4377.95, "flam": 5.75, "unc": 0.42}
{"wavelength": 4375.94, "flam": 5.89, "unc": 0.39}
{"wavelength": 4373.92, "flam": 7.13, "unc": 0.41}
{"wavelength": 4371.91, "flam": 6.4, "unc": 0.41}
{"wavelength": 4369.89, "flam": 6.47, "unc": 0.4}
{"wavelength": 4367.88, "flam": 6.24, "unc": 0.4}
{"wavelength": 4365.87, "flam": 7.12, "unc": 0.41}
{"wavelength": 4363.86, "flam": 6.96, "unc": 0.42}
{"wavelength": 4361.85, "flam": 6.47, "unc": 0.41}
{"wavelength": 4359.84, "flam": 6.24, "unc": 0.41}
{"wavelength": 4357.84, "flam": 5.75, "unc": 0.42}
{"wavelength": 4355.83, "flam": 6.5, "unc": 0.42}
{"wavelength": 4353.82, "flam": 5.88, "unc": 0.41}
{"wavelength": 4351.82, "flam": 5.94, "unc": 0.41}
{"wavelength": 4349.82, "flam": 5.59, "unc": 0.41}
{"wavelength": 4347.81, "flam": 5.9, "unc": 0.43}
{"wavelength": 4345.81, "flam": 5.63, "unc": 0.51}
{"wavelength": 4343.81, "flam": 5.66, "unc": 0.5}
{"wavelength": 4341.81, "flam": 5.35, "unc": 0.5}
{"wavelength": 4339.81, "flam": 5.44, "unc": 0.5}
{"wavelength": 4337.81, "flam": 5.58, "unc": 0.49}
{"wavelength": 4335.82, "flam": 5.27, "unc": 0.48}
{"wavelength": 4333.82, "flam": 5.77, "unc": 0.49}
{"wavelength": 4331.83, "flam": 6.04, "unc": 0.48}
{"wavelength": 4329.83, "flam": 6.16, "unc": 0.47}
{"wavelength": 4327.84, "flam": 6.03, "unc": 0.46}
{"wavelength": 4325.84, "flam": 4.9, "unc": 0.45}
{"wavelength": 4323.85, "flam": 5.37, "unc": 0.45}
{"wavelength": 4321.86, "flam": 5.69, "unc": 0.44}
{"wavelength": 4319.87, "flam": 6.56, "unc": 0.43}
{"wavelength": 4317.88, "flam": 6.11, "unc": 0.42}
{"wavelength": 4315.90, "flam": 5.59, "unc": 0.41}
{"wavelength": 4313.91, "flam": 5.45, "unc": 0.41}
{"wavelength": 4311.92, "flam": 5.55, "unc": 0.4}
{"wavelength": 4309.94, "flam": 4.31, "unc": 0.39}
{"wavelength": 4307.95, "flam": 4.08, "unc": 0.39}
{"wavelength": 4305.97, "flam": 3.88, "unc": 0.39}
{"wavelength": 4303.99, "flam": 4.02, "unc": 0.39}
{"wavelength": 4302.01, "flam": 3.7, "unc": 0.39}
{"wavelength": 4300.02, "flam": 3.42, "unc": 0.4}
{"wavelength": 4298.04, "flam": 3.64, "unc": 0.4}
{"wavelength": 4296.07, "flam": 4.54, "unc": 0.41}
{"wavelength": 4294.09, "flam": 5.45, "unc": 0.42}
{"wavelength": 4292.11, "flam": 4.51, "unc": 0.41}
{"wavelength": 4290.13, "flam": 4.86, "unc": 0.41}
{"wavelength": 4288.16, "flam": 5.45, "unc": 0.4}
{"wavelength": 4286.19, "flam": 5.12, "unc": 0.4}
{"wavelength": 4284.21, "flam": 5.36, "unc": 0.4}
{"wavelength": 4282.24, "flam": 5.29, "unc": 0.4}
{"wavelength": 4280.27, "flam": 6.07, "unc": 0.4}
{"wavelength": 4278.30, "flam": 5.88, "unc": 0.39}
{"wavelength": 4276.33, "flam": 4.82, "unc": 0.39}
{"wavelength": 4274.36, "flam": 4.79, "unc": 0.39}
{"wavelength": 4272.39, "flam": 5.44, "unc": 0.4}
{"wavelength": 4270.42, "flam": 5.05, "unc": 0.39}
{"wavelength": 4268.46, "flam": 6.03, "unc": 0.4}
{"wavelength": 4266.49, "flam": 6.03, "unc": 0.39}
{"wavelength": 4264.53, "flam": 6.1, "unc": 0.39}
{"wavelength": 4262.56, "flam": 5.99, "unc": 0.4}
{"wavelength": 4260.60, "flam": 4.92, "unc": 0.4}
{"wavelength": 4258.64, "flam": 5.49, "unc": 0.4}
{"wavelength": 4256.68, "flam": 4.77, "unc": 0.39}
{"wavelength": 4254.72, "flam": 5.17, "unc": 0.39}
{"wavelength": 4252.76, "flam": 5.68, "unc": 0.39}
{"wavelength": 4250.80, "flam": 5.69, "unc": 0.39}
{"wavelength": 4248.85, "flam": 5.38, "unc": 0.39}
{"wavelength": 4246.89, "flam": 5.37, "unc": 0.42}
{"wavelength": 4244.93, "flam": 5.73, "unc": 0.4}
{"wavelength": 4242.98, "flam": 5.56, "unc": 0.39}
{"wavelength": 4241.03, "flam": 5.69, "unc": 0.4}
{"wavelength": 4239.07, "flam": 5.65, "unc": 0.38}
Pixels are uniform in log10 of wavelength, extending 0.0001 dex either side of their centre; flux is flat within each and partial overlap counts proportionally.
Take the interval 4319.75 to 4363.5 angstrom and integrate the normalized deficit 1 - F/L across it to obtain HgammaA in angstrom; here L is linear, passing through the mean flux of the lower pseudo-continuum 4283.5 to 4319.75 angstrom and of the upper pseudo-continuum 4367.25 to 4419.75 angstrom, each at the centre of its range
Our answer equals -4.0 angstrom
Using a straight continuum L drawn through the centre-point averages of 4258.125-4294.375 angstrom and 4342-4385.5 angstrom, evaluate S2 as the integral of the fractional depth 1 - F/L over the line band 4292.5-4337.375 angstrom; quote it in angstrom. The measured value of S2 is 4.97 angstrom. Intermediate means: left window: 5.4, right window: 6.06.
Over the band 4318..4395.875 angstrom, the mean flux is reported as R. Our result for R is 5.91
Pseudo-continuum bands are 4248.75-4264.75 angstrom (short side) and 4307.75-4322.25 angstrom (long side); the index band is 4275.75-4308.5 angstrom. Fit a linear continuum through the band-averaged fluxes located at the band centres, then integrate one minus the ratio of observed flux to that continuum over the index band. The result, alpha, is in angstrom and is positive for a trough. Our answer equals 4.5 angstrom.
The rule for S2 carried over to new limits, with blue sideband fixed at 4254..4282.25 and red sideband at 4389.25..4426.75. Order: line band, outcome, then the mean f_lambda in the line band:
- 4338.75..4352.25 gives 0.7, 5.63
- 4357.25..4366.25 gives -0.7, 6.5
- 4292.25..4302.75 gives 2.7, 4.19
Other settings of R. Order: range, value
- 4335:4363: 5.81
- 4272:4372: 5.45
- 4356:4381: 6.3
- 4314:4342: 5.71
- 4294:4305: 4.02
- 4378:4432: 6.11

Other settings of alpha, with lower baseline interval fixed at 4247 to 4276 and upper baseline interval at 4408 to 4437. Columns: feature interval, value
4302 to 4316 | 2.91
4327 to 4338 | 0.18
